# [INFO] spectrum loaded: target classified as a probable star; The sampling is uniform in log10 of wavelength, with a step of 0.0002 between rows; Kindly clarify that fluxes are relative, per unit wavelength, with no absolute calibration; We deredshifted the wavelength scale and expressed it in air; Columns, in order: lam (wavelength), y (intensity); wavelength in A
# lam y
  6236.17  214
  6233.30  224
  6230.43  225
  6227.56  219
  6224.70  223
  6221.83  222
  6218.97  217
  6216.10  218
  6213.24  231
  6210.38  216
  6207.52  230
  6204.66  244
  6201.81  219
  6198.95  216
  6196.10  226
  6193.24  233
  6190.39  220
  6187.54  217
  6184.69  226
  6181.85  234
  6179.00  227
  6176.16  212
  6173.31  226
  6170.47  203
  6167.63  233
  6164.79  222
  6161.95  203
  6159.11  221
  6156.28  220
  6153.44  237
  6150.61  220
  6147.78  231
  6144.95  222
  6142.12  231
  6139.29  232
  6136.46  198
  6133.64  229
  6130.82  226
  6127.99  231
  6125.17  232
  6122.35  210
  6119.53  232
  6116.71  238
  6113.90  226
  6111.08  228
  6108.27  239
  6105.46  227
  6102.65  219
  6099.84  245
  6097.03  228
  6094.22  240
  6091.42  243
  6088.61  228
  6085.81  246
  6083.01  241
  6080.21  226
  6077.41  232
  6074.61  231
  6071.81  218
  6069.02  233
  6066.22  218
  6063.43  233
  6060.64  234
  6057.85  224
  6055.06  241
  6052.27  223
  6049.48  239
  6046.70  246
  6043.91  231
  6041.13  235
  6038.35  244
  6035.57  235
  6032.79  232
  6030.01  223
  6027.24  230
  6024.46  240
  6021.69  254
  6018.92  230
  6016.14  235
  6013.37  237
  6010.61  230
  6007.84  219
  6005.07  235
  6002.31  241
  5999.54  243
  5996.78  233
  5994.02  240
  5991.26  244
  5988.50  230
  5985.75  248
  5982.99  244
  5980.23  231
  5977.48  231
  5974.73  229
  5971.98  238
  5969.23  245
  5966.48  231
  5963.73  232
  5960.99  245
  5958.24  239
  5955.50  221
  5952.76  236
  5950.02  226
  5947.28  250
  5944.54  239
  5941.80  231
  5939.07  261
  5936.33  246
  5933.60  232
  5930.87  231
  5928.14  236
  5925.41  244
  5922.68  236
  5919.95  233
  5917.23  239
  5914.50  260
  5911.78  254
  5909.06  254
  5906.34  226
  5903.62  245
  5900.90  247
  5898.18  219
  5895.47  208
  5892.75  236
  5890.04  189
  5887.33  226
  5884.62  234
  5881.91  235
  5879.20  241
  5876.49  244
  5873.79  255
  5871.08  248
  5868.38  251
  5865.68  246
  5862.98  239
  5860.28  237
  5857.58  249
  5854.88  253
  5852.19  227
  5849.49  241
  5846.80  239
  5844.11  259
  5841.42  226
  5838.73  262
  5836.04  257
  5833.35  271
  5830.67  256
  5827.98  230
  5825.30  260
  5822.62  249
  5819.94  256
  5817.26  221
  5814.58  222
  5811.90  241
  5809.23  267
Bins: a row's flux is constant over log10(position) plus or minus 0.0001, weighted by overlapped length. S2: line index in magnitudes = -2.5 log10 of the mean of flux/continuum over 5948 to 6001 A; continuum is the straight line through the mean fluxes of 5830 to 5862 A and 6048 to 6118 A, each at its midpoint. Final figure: 0.01 mag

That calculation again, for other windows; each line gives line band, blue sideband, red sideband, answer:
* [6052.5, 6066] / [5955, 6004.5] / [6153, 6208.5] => 0.00 mag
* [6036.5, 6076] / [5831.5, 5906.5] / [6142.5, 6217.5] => -0.01 mag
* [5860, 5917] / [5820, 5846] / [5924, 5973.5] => 0.03 mag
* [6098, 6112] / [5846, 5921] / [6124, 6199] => -0.03 mag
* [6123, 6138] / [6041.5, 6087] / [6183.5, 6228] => 0.03 mag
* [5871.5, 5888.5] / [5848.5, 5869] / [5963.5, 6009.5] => 0.01 mag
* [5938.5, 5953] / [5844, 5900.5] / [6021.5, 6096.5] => -0.02 mag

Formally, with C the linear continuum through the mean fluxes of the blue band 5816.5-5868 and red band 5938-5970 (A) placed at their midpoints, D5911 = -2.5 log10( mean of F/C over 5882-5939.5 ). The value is 0.02 mag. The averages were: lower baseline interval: 247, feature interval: 236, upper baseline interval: 238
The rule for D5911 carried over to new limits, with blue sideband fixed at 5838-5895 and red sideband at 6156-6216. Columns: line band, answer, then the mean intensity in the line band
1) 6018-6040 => -0.025 mag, 236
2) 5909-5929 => -0.035 mag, 244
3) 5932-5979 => -0.012 mag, 237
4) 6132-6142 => 0.019 mag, 221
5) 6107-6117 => -0.027 mag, 232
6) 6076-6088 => -0.036 mag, 236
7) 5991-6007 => -0.027 mag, 238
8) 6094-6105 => -0.021 mag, 232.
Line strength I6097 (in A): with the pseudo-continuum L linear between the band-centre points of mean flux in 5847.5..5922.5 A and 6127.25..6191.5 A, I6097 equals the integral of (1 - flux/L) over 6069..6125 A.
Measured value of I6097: -1.3 A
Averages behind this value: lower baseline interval 238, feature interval 231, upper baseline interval 223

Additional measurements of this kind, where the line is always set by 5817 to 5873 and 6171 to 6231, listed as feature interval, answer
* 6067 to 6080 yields 0.2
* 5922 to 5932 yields 0.2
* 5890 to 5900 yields 1.1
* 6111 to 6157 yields 0.4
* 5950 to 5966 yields 0.4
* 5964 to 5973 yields 0.1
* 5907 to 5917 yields -0.4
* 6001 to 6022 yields 0.2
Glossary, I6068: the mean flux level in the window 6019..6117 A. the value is 233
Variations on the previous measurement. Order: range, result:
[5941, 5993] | 236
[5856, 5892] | 238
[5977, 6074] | 234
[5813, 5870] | 245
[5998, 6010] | 234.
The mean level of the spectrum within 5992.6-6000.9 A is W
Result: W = 239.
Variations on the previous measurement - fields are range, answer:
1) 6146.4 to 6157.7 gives 227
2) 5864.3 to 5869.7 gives 249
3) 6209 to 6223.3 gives 221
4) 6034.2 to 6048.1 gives 238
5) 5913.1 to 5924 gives 242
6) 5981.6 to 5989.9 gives 241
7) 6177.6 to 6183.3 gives 231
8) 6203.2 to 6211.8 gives 230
